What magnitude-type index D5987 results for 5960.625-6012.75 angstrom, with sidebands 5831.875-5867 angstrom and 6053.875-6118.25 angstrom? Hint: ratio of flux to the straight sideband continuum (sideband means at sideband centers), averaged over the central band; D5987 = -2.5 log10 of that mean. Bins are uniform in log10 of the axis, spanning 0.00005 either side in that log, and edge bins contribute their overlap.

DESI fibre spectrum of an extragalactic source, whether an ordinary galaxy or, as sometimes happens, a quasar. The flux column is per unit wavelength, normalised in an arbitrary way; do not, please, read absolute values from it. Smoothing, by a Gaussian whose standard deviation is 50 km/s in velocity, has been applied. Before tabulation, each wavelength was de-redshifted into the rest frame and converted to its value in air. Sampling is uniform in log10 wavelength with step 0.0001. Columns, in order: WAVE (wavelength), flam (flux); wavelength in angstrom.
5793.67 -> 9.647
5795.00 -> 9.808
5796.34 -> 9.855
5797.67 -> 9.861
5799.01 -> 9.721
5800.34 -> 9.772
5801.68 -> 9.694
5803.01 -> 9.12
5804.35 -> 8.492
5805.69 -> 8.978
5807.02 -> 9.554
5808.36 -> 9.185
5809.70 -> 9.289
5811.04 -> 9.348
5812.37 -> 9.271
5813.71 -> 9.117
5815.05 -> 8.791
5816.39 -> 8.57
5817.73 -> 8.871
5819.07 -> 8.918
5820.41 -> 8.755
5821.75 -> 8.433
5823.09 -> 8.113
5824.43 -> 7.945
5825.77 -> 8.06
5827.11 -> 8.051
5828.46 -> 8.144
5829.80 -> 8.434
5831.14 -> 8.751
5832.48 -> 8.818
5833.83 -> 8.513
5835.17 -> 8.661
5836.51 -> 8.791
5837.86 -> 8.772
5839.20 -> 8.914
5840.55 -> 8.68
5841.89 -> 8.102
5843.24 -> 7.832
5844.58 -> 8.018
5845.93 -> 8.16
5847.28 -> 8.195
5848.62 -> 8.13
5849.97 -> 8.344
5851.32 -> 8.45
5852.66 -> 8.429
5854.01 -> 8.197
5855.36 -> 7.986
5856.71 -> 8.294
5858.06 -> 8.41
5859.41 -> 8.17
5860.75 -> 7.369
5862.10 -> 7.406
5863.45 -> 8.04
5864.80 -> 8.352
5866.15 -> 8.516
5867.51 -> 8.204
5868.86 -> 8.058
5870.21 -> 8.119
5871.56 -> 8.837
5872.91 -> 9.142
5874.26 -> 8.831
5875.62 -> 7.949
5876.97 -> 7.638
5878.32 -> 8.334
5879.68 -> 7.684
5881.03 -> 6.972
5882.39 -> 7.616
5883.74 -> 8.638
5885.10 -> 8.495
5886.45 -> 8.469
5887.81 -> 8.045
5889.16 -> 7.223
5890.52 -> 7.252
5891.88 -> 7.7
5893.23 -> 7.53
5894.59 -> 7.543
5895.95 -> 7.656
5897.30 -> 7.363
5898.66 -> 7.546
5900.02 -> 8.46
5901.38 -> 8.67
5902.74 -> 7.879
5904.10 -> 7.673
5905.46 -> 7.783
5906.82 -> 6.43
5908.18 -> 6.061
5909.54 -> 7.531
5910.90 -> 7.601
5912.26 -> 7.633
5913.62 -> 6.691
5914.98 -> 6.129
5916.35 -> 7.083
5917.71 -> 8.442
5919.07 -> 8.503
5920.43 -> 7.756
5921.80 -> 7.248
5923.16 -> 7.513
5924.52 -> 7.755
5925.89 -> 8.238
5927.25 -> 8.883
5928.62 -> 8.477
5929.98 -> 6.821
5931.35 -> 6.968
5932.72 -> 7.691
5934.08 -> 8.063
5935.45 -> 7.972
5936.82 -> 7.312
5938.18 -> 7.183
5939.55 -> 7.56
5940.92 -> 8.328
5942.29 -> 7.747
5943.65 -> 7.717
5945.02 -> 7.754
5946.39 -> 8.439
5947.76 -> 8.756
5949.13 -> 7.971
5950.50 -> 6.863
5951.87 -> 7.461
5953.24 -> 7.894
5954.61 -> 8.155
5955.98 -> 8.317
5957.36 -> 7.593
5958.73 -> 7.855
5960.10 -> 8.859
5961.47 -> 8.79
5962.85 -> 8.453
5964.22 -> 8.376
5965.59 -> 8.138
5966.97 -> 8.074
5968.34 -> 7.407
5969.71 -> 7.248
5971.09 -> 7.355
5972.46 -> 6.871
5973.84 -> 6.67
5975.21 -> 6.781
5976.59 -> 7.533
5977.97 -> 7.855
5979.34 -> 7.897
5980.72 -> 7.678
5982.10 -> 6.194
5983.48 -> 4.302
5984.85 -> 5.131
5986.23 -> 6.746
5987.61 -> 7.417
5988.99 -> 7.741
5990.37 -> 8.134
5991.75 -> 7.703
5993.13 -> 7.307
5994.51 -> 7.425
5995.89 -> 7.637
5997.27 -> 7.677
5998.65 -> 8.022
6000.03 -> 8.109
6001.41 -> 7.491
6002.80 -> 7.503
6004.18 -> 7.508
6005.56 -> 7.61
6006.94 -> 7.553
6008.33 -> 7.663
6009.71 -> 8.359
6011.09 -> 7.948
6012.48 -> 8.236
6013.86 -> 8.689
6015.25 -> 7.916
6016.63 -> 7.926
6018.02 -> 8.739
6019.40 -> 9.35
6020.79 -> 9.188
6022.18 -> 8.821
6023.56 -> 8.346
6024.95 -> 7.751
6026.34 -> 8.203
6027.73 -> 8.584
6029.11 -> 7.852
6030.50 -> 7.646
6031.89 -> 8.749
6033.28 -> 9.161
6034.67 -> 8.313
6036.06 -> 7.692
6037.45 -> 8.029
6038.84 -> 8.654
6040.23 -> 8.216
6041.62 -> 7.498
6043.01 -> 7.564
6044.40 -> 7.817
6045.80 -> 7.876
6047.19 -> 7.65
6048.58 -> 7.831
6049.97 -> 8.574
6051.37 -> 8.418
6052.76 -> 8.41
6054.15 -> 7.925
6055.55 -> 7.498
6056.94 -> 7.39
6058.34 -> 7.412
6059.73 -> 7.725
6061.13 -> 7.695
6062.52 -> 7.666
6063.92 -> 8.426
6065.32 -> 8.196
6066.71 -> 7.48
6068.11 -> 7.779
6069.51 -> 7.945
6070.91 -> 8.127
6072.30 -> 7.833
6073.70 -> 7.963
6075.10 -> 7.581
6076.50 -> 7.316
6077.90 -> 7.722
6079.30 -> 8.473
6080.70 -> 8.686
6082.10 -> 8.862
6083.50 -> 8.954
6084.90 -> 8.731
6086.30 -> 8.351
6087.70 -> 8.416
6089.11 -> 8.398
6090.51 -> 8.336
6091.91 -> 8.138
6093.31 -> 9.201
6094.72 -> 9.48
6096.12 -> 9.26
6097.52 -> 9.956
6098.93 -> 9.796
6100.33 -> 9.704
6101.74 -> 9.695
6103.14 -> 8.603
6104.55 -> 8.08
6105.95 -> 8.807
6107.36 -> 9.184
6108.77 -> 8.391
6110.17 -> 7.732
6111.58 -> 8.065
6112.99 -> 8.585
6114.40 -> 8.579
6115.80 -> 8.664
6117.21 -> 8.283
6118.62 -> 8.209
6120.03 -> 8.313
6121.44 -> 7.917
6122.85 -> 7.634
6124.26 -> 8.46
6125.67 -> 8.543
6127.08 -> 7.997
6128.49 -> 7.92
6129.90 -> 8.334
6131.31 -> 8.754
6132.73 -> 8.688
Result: 0.12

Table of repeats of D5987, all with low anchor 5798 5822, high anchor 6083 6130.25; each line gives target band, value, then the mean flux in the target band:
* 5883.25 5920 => 0.176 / 7.63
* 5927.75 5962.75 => 0.132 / 7.88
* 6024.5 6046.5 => 0.081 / 8.1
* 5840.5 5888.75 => 0.110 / 8.16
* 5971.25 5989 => 0.282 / 6.81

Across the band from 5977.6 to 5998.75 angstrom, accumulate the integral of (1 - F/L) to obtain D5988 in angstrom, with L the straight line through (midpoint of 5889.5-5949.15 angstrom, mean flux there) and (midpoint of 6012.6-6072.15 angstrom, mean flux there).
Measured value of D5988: 2.1 angstrom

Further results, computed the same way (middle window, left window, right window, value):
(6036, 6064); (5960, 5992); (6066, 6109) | 0.88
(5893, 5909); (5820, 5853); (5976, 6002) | 0.72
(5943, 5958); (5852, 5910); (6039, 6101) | 0.25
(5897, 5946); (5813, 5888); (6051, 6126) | 4.08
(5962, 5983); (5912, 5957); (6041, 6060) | 0.78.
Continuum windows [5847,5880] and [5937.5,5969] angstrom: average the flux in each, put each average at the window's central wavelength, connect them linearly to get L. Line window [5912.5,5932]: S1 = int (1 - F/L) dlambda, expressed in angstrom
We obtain 1.1 angstrom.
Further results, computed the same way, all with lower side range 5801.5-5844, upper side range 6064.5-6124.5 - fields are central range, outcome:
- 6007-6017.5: 0.6 angstrom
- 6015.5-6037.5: 0.3 angstrom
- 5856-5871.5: 1.0 angstrom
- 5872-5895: 1.8 angstrom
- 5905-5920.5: 2.4 angstrom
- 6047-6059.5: 0.9 angstrom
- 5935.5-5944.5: 1.0 angstrom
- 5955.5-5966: 0.3 angstrom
